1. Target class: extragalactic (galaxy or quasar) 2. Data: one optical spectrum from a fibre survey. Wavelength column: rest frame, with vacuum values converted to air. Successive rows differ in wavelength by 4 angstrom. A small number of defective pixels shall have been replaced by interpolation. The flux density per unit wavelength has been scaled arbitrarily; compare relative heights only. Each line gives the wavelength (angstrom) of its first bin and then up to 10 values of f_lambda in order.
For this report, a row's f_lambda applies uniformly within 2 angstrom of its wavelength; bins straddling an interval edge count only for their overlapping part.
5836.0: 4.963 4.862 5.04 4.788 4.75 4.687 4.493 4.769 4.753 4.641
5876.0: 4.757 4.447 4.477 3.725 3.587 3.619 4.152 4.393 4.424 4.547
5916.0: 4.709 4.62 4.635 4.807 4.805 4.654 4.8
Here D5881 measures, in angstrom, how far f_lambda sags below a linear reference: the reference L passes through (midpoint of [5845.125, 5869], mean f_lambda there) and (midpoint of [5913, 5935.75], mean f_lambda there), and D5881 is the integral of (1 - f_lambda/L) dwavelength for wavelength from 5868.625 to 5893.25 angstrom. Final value 2.0 angstrom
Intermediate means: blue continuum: 4.72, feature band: 4.32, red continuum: 4.7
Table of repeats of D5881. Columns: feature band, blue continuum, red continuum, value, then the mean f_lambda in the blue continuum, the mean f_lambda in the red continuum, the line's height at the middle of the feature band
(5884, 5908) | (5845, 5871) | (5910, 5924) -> 3.5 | 4.72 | 4.63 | 4.66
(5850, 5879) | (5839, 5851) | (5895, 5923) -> 0.3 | 4.89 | 4.39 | 4.74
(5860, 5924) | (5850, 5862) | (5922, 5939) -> 4.1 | 4.64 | 4.73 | 4.69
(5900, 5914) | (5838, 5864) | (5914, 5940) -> 0.9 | 4.77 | 4.71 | 4.73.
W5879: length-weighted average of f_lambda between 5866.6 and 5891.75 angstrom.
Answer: 4.4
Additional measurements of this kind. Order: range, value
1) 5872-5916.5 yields 4.26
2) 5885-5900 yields 3.77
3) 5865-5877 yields 4.72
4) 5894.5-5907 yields 4.1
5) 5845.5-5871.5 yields 4.71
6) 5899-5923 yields 4.49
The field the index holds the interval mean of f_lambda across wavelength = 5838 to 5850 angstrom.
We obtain 4.9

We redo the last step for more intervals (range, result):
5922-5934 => 4.75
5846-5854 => 4.77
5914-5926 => 4.65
